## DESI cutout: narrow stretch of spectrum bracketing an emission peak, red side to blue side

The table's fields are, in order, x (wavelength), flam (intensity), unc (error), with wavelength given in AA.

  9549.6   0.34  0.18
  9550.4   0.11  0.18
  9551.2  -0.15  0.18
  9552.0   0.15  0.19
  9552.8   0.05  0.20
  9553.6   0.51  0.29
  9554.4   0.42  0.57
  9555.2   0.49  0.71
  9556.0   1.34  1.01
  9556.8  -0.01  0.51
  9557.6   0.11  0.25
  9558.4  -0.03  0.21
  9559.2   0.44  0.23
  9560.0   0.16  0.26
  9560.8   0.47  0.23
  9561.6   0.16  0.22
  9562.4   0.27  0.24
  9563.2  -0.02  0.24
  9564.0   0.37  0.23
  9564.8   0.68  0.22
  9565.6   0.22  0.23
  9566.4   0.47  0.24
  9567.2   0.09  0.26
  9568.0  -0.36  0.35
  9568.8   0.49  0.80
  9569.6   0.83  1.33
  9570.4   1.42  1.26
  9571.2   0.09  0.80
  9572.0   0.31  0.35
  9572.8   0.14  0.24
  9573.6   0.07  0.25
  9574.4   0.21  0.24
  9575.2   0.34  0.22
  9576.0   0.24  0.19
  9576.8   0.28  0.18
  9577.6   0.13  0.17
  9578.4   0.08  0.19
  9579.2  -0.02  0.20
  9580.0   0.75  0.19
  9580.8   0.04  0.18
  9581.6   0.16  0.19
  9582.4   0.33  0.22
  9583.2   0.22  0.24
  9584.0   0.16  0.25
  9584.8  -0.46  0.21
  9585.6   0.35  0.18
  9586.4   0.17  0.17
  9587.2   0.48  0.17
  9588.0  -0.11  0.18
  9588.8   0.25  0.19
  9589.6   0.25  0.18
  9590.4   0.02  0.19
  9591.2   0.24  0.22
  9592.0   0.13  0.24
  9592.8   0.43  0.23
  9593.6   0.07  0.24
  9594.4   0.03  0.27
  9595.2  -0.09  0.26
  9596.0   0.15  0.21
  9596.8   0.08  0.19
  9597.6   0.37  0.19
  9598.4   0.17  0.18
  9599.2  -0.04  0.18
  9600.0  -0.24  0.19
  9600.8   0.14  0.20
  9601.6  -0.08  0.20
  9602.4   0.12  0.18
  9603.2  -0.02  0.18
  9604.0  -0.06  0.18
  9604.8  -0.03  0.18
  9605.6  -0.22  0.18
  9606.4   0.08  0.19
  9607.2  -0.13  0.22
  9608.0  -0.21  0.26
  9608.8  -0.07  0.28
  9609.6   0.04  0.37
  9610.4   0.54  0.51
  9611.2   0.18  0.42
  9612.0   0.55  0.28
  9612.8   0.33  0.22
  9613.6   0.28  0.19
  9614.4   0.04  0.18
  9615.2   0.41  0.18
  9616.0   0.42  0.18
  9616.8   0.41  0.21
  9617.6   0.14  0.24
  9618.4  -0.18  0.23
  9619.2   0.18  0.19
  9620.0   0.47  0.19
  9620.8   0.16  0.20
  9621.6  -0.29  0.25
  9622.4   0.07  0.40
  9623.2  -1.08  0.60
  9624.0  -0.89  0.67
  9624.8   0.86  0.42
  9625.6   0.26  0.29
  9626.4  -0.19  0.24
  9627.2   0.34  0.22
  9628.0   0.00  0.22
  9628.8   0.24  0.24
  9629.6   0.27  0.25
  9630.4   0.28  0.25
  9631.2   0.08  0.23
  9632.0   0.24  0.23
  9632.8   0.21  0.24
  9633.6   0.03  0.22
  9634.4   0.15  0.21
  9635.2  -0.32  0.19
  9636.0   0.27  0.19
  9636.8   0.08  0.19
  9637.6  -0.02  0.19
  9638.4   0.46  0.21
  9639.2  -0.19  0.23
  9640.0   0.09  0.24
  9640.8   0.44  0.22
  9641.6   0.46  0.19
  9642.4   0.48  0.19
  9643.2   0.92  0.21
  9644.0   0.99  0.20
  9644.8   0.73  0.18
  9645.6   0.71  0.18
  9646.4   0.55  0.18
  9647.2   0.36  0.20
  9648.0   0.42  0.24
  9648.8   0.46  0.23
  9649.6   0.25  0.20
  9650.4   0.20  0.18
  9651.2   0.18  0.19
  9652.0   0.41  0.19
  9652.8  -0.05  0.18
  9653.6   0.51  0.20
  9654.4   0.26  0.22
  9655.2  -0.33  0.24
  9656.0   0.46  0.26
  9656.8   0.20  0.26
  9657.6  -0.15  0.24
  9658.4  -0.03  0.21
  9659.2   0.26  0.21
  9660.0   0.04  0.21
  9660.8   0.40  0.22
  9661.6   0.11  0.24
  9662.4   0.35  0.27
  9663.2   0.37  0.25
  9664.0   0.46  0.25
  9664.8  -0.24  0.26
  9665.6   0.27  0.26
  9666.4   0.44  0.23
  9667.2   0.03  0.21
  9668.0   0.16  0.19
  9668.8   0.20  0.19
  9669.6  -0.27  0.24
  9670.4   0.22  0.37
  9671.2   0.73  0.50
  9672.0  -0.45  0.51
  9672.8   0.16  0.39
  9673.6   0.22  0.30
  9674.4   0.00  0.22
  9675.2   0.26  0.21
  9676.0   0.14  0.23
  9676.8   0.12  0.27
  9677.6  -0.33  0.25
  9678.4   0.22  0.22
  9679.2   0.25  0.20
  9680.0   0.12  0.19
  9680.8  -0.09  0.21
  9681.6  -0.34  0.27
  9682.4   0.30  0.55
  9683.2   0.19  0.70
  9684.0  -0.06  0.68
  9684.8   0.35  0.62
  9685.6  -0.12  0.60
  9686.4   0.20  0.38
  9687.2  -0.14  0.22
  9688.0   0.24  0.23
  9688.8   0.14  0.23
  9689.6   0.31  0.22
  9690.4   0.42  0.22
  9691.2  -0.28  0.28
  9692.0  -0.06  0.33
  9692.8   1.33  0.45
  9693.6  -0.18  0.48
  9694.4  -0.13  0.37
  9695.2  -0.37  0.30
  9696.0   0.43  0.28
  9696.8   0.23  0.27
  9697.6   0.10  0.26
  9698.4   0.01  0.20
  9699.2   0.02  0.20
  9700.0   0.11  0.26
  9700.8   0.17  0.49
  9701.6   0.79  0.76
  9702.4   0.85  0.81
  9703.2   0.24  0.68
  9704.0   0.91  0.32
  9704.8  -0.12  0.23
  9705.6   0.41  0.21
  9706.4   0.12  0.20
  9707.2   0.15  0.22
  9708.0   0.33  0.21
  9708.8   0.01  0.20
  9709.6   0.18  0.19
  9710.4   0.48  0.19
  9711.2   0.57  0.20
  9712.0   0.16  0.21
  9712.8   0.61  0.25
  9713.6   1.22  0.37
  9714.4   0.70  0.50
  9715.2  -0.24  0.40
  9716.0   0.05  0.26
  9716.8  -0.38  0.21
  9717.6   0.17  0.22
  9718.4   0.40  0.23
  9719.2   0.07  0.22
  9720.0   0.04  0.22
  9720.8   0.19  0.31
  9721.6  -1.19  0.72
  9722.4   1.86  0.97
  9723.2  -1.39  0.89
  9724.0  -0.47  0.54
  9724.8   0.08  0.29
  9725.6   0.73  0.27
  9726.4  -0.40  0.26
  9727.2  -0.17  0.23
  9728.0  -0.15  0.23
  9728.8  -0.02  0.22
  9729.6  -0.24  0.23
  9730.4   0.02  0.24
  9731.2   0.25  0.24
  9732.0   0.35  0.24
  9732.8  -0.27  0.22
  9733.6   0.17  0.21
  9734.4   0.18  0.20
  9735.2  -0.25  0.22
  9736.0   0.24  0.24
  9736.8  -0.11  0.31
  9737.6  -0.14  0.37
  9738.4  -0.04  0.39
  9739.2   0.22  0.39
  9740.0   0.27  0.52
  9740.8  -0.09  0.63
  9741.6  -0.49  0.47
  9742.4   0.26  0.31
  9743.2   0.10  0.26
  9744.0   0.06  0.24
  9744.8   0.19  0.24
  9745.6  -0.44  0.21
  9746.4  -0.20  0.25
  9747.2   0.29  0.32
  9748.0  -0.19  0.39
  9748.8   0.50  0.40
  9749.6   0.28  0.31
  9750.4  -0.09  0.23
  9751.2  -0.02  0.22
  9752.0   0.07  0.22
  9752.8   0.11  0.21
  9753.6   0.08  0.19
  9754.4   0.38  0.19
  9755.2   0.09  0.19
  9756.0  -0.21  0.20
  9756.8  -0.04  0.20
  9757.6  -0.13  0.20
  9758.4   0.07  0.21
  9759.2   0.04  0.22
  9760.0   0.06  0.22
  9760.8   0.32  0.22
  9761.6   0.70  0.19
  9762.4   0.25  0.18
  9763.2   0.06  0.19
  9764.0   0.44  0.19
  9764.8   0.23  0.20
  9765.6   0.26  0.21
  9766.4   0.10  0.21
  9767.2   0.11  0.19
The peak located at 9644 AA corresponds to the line H-beta 4861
